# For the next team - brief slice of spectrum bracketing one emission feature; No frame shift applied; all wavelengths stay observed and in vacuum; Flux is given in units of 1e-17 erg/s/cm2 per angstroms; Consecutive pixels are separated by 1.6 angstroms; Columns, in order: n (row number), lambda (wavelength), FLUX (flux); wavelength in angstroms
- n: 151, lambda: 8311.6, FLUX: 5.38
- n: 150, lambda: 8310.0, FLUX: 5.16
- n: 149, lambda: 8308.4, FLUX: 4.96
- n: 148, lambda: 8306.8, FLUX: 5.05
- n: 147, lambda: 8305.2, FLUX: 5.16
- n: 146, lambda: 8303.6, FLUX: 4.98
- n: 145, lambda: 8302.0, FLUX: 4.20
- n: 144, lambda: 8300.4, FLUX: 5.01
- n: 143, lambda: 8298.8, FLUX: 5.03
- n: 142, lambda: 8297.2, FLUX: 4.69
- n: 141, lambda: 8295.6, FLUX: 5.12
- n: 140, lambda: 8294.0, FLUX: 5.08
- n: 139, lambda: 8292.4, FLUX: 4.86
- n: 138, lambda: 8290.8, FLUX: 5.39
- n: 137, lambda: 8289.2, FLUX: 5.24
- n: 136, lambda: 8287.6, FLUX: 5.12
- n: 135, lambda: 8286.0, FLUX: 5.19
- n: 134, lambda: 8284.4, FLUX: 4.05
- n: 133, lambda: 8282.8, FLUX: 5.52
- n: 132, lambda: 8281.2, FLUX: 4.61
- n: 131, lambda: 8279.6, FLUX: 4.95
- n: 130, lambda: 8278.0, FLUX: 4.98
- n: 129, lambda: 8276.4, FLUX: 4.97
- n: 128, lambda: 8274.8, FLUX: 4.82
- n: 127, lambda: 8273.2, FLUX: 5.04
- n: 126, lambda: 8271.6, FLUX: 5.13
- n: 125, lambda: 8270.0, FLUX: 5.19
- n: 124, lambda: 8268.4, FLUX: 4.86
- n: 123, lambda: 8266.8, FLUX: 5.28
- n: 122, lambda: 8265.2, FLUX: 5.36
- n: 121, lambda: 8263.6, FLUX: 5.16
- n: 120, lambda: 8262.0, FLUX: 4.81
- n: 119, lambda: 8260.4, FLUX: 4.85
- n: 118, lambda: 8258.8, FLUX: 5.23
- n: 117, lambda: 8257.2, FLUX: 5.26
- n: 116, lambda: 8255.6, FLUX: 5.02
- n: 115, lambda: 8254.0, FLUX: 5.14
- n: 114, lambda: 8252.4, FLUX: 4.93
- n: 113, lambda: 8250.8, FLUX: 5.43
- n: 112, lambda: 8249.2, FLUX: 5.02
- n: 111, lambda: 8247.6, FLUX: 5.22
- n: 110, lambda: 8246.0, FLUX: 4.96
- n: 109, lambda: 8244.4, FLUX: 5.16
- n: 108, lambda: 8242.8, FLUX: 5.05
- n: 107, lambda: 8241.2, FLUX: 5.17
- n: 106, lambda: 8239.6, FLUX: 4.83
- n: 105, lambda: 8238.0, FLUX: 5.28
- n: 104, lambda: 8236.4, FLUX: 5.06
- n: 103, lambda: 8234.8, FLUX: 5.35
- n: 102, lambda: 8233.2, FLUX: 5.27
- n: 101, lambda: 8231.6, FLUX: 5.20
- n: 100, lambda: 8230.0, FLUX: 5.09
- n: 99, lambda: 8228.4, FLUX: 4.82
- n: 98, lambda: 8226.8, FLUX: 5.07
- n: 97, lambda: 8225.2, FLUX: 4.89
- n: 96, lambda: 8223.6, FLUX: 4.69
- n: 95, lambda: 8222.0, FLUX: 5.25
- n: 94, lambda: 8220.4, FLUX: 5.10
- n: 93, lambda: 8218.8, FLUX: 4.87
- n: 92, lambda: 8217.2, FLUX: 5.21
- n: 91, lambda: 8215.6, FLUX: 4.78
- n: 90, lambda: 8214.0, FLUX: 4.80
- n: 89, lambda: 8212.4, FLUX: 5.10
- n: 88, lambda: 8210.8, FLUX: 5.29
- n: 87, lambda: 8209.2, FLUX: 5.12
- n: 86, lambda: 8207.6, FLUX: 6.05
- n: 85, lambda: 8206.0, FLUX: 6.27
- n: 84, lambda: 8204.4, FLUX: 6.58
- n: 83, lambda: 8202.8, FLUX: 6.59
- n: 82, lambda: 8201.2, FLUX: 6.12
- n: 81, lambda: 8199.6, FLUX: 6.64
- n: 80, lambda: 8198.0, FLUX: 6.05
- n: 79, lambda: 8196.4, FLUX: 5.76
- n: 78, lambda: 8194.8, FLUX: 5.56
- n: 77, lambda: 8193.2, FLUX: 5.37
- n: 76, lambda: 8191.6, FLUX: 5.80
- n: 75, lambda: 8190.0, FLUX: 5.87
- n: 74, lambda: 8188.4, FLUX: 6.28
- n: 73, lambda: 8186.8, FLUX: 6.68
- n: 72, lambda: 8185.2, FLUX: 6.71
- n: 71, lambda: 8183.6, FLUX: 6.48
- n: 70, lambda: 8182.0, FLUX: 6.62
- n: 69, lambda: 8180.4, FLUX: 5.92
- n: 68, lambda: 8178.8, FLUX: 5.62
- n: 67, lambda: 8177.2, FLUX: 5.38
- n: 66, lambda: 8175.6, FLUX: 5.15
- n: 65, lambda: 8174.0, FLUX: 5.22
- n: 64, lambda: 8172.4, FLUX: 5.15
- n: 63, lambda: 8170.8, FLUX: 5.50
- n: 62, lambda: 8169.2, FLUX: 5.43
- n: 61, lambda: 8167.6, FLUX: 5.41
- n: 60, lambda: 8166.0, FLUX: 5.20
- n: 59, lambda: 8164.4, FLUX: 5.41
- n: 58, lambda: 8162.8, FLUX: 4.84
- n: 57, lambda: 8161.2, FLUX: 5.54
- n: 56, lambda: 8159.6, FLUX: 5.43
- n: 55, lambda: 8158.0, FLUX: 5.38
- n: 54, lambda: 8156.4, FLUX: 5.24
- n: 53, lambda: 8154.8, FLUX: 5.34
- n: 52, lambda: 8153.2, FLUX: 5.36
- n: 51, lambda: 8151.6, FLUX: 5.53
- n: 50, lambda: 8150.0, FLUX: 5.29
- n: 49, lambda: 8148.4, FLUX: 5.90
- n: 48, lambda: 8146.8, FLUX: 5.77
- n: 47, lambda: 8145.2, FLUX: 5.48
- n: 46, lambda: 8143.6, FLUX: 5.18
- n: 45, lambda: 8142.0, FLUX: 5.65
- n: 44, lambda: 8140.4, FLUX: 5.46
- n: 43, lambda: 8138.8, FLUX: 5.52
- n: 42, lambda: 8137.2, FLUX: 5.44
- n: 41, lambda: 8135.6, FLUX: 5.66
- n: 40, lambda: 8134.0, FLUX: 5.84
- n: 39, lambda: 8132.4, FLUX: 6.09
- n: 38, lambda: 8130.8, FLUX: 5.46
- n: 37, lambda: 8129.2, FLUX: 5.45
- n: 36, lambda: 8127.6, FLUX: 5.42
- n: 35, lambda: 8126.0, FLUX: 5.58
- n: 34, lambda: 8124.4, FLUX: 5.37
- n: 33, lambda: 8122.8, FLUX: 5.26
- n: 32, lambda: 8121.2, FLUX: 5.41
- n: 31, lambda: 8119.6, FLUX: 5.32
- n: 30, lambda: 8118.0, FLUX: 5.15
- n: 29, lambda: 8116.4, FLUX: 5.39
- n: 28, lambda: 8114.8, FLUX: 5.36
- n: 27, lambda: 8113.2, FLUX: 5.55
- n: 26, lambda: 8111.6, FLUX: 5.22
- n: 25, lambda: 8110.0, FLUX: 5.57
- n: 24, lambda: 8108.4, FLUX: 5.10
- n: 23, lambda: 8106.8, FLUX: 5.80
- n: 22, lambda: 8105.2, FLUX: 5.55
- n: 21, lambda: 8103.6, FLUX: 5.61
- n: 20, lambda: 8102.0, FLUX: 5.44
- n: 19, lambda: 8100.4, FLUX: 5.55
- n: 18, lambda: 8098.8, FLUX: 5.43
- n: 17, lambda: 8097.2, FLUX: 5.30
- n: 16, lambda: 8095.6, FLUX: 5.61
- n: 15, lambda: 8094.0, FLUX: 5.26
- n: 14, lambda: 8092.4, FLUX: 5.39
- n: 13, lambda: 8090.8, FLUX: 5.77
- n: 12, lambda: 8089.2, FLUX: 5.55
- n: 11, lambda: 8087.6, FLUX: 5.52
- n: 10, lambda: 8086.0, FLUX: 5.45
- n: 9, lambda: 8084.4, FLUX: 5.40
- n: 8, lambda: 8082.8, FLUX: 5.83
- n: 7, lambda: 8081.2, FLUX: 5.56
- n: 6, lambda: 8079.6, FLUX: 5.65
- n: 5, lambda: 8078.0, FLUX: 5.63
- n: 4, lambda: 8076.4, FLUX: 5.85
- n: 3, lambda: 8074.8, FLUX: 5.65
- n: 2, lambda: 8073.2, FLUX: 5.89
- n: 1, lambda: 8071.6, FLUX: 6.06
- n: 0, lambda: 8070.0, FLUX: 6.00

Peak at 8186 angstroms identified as [S II] 6716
